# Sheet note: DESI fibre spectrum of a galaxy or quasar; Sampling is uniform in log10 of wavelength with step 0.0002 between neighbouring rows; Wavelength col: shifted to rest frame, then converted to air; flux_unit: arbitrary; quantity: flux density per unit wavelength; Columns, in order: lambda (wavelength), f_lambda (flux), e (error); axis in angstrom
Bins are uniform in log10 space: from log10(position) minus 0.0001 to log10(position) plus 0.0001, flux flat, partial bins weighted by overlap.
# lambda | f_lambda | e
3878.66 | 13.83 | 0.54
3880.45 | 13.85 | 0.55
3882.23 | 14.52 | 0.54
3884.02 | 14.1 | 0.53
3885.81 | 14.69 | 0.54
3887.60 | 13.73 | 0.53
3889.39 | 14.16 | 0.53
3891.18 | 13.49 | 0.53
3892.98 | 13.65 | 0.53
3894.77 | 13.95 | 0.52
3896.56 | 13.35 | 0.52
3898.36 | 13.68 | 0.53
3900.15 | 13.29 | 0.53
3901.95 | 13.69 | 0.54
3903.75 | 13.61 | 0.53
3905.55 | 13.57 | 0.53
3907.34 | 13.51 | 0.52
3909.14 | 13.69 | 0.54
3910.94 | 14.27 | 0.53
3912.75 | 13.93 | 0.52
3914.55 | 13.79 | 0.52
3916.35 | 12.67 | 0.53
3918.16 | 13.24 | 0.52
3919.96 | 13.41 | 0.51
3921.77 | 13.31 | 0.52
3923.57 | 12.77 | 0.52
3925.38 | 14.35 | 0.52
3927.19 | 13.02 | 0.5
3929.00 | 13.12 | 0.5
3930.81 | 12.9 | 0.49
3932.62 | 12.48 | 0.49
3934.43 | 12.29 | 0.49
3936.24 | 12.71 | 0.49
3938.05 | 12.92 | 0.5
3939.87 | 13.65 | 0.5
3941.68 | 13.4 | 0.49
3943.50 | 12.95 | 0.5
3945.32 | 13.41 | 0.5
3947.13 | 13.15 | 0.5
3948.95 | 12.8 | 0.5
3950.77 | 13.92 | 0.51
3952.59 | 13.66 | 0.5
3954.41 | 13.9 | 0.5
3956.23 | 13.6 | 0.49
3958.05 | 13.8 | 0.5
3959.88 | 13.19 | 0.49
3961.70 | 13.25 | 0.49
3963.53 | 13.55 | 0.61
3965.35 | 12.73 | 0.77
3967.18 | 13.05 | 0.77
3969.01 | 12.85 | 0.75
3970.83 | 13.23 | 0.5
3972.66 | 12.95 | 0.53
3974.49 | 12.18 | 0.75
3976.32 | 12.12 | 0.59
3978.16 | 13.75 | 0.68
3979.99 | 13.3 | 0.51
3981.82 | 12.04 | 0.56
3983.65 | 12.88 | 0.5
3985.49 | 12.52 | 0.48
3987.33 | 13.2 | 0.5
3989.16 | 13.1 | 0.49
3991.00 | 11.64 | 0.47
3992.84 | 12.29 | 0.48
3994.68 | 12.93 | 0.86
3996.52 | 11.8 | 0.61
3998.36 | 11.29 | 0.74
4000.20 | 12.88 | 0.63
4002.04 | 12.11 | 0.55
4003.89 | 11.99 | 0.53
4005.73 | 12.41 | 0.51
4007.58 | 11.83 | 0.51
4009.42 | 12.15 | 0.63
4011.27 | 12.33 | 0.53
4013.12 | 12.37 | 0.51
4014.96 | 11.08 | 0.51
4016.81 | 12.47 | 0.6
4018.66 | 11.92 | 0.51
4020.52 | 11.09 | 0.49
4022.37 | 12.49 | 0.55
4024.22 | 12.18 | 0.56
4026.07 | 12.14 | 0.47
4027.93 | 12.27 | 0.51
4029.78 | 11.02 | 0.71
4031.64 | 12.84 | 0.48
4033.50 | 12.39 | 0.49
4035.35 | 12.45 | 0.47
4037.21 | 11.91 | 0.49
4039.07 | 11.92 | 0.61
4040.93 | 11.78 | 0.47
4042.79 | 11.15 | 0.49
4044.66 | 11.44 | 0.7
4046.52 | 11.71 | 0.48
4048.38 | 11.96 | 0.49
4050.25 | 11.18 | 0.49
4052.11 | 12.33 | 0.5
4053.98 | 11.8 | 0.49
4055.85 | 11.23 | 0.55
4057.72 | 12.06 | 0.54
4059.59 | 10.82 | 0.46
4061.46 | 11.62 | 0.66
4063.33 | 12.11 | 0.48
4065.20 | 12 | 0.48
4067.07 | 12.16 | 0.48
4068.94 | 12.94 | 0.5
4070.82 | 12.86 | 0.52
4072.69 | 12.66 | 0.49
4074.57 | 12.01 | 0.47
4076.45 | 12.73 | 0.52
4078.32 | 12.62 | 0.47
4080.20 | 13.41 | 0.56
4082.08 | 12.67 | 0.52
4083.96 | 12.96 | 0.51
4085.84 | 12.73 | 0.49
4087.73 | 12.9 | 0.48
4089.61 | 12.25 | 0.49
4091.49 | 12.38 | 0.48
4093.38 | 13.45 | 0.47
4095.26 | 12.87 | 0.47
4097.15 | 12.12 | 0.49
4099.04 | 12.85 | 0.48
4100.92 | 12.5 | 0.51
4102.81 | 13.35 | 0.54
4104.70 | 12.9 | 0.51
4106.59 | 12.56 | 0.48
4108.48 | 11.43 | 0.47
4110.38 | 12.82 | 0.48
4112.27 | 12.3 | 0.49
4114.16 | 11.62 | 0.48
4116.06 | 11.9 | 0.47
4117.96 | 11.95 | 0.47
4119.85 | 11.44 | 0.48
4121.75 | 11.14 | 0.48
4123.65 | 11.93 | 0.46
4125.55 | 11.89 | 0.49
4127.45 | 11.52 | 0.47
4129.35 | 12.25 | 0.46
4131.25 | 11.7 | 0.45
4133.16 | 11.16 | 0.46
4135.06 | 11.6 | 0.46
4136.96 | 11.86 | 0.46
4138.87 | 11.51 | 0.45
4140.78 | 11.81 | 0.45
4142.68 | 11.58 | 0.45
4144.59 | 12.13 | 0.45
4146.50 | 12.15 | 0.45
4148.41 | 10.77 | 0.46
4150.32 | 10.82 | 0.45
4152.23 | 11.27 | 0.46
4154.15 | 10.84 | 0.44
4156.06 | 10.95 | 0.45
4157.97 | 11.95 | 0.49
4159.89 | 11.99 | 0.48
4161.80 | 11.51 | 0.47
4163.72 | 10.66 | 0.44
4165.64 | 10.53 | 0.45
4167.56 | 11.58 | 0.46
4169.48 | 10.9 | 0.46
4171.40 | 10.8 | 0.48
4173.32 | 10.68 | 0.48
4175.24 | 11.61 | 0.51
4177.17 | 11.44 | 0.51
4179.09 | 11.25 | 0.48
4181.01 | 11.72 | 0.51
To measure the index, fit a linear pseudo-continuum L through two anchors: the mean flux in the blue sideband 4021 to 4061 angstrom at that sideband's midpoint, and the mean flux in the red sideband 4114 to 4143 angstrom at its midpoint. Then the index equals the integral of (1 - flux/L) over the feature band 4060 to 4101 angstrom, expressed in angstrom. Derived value -2.7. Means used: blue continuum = 11.8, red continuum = 11.7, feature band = 12.6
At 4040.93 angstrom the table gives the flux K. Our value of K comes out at 11.78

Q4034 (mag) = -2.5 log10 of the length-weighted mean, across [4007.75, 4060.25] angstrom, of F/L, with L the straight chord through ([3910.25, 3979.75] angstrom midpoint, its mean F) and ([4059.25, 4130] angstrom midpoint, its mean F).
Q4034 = 0.07 mag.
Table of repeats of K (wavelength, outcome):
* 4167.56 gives 11.58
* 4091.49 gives 12.38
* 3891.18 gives 13.49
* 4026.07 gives 12.14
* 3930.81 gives 12.9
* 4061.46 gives 11.62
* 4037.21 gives 11.91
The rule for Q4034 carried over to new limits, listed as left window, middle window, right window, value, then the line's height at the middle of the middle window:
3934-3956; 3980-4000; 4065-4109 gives 0.055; 13.1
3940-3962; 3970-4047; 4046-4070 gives 0.031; 12.6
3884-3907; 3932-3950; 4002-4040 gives 0.012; 13.1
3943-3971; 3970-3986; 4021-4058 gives 0.016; 13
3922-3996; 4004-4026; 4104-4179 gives 0.048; 12.6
